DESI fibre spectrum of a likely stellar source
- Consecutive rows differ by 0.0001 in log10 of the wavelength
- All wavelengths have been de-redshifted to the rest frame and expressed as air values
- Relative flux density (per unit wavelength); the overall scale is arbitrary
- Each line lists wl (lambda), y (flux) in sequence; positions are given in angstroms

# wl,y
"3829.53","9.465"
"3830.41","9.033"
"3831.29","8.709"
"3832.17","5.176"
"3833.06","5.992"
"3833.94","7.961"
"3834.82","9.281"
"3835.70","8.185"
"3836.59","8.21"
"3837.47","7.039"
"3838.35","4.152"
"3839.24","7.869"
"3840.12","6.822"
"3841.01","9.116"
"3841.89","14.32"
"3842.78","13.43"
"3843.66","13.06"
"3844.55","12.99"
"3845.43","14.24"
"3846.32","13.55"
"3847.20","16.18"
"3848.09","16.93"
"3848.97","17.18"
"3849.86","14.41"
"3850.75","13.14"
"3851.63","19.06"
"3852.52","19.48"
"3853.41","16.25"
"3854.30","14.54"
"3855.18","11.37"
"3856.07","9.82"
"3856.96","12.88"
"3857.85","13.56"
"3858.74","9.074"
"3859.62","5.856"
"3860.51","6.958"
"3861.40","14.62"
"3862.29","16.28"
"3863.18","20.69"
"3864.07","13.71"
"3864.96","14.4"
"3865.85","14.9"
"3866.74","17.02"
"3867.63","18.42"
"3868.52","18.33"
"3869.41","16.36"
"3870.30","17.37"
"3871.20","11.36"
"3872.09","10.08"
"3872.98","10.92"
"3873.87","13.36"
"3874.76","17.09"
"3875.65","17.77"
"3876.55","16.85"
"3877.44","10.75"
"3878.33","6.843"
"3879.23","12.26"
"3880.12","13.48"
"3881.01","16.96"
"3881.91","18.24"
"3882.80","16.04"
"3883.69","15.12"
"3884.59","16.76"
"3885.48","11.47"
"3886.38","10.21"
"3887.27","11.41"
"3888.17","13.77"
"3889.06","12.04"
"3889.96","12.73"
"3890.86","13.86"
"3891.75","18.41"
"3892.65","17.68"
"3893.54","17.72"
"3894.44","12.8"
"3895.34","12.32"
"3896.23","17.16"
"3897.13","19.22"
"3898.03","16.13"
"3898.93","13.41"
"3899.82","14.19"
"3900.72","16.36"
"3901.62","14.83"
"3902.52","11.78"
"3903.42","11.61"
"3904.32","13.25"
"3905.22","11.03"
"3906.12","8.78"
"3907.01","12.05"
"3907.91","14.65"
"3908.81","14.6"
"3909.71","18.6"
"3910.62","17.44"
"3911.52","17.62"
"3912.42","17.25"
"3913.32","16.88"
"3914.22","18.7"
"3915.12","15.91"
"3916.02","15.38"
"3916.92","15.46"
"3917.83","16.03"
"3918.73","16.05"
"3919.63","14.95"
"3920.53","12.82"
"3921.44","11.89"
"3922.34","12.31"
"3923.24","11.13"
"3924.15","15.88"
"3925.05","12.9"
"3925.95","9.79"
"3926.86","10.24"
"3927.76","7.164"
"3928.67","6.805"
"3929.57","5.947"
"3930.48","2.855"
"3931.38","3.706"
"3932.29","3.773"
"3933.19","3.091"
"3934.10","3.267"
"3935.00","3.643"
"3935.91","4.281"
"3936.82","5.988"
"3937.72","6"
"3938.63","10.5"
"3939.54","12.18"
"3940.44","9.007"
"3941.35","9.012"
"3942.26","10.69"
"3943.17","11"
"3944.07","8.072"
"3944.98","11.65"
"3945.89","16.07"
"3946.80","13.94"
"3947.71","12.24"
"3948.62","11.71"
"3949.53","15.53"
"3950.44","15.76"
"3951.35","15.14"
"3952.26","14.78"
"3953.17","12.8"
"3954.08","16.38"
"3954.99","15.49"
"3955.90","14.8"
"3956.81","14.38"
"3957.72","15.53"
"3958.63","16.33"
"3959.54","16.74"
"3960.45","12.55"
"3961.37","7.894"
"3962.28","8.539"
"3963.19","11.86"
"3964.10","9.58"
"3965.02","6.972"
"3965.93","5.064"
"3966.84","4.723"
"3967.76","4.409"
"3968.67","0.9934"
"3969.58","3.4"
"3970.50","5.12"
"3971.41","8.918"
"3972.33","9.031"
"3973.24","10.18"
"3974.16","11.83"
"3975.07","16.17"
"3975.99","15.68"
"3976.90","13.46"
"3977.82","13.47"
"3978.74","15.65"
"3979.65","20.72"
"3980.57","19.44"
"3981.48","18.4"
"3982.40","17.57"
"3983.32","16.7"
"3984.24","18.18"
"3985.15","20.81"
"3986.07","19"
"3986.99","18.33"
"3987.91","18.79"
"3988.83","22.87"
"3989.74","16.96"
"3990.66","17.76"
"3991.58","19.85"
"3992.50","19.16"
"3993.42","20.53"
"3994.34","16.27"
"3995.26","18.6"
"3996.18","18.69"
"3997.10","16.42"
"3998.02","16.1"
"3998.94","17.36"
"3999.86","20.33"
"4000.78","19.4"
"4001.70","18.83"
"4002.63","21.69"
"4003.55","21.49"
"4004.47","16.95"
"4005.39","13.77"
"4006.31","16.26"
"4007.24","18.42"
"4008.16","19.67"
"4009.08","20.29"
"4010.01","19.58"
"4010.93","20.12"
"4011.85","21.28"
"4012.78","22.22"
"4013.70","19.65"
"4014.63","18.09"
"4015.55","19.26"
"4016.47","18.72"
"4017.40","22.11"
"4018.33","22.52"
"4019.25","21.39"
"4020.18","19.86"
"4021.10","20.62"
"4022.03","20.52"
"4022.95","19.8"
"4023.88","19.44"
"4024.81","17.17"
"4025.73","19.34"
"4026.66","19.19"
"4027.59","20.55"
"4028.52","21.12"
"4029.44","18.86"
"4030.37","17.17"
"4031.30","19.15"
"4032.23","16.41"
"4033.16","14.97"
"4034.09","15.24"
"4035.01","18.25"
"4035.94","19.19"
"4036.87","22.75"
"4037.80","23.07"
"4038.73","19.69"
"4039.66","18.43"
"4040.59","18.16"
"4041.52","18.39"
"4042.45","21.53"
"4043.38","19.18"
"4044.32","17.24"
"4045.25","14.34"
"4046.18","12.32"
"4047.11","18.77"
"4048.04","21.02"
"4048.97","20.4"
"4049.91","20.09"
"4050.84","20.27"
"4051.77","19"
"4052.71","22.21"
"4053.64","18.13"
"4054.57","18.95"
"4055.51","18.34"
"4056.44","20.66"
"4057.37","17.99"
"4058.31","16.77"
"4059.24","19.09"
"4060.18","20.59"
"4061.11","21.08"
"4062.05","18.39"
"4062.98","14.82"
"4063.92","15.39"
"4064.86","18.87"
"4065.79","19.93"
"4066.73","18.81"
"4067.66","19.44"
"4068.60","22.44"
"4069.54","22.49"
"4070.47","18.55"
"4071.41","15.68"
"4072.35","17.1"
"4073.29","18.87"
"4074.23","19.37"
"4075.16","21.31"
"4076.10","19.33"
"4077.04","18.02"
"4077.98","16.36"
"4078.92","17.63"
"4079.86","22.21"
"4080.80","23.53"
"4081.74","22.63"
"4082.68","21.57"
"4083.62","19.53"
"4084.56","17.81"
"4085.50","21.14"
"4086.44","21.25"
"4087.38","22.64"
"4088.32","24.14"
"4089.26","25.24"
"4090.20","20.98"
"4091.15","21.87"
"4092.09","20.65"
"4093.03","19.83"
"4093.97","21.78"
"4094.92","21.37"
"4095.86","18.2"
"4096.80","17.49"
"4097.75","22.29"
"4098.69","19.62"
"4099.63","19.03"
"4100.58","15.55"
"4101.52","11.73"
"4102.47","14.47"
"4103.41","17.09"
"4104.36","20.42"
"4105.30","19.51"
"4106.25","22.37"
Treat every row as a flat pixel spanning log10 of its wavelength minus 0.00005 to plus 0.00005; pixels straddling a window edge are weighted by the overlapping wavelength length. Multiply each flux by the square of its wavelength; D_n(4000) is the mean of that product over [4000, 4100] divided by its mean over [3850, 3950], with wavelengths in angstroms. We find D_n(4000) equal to 1.63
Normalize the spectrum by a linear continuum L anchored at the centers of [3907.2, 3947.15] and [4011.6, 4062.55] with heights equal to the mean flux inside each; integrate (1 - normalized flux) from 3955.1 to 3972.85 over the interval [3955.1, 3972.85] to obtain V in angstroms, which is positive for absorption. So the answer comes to 5.6 angstroms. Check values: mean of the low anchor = 11.2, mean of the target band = 9.43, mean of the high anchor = 19.2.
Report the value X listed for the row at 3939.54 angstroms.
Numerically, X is 12.18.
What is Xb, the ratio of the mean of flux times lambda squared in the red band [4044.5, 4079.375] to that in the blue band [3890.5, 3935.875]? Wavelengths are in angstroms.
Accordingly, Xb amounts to 1.59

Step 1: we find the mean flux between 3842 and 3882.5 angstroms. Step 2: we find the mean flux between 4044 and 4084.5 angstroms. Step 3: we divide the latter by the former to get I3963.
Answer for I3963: 1.3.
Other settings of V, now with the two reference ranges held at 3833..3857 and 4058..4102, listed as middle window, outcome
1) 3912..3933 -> 3.98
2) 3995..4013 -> -1.69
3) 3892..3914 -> -1.53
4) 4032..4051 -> -0.15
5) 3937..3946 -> 3.05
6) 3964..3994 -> 4.56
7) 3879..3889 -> -0.55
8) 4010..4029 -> -2.61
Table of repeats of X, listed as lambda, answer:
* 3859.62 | 5.856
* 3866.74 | 17.02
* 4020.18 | 19.86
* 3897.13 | 19.22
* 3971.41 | 8.918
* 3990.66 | 17.76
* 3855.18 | 11.37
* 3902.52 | 11.78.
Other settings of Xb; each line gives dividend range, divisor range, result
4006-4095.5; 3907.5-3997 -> 1.60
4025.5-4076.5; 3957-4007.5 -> 1.31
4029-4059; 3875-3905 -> 1.41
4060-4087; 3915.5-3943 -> 2.22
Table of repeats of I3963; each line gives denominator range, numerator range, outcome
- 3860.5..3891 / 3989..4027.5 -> 1.34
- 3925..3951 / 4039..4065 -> 2.11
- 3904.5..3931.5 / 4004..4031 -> 1.50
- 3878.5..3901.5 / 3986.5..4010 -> 1.27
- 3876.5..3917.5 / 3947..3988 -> 0.90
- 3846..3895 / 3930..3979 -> 0.71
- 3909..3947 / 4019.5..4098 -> 1.75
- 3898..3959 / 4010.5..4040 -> 1.61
